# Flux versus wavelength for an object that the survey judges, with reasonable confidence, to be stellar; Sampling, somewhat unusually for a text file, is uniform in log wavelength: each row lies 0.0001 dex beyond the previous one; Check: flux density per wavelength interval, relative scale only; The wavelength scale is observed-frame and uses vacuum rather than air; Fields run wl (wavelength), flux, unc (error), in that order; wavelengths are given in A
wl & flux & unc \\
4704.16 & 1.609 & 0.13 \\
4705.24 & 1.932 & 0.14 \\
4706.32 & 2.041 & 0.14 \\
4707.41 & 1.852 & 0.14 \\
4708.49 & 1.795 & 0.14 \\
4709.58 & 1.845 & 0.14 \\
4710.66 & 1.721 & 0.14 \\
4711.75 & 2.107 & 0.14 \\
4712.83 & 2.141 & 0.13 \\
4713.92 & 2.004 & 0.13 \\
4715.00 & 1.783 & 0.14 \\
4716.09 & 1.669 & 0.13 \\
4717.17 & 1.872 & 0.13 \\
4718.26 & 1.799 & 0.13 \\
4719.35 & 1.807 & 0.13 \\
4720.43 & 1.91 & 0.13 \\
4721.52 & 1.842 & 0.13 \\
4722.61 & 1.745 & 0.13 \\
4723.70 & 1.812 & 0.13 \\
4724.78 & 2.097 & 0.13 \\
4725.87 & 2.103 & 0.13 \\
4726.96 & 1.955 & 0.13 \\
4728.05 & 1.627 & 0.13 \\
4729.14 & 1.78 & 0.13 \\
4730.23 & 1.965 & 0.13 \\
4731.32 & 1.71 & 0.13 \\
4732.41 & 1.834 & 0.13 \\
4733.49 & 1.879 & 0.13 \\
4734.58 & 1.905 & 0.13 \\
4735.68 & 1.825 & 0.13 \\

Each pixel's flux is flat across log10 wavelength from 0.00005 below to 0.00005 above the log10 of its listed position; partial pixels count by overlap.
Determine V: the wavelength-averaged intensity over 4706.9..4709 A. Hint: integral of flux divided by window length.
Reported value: 1.83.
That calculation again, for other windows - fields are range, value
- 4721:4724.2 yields 1.8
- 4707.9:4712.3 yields 1.87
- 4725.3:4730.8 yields 1.88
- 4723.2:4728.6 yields 1.92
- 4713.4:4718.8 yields 1.83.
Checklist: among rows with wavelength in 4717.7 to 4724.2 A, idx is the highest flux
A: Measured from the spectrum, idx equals 1.91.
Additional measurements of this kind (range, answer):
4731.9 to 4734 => 1.879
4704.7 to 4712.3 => 2.107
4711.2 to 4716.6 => 2.141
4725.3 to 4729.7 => 2.103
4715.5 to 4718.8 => 1.872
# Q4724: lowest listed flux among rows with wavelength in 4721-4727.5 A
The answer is 1.745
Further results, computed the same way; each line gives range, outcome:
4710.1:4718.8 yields 1.669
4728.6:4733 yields 1.71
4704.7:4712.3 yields 1.721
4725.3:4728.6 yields 1.627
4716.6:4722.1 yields 1.799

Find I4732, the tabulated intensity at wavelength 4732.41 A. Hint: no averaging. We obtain 1.834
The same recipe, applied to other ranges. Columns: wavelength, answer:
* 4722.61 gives 1.745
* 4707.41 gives 1.852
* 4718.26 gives 1.799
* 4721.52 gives 1.842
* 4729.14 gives 1.78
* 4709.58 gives 1.845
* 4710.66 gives 1.721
